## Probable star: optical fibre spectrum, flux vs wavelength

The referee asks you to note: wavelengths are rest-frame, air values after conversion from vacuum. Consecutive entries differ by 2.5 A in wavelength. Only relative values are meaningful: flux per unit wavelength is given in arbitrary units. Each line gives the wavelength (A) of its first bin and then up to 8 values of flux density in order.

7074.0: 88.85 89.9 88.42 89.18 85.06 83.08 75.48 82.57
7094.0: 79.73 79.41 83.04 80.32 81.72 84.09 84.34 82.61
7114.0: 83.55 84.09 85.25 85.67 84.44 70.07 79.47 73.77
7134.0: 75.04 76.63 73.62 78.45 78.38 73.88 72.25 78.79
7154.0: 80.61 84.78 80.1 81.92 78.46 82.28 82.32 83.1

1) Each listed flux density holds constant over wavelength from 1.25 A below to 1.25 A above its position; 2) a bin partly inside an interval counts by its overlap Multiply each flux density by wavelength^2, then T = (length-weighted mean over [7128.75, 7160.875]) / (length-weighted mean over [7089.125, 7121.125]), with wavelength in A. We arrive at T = 0.95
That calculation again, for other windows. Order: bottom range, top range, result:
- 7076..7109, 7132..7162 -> 0.95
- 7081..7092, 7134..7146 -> 0.94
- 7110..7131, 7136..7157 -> 0.95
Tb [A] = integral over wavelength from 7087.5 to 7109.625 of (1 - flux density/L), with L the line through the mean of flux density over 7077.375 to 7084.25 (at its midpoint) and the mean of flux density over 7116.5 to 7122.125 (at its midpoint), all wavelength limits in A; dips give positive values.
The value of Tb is 1.4 A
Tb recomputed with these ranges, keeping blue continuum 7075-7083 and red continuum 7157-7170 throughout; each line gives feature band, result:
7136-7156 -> 1.43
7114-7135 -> 1.20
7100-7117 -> 0.67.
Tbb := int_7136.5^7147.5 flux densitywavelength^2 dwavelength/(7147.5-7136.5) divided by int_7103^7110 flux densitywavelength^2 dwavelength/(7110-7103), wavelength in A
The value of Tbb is 0.92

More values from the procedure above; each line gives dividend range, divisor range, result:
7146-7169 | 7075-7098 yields 0.97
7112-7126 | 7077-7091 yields 1.00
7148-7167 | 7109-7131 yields 0.99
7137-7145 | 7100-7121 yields 0.93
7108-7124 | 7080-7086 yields 0.98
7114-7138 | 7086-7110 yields 0.99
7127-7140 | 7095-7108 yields 0.93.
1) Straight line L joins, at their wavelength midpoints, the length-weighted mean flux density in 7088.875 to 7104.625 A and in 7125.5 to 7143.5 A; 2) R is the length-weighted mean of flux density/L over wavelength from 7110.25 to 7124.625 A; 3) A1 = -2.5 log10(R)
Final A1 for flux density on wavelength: -0.09 mag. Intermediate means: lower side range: 80.6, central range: 84.3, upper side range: 75.5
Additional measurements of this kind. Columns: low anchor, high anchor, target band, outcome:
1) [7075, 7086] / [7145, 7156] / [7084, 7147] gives 0.030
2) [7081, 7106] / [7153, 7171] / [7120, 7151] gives 0.065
